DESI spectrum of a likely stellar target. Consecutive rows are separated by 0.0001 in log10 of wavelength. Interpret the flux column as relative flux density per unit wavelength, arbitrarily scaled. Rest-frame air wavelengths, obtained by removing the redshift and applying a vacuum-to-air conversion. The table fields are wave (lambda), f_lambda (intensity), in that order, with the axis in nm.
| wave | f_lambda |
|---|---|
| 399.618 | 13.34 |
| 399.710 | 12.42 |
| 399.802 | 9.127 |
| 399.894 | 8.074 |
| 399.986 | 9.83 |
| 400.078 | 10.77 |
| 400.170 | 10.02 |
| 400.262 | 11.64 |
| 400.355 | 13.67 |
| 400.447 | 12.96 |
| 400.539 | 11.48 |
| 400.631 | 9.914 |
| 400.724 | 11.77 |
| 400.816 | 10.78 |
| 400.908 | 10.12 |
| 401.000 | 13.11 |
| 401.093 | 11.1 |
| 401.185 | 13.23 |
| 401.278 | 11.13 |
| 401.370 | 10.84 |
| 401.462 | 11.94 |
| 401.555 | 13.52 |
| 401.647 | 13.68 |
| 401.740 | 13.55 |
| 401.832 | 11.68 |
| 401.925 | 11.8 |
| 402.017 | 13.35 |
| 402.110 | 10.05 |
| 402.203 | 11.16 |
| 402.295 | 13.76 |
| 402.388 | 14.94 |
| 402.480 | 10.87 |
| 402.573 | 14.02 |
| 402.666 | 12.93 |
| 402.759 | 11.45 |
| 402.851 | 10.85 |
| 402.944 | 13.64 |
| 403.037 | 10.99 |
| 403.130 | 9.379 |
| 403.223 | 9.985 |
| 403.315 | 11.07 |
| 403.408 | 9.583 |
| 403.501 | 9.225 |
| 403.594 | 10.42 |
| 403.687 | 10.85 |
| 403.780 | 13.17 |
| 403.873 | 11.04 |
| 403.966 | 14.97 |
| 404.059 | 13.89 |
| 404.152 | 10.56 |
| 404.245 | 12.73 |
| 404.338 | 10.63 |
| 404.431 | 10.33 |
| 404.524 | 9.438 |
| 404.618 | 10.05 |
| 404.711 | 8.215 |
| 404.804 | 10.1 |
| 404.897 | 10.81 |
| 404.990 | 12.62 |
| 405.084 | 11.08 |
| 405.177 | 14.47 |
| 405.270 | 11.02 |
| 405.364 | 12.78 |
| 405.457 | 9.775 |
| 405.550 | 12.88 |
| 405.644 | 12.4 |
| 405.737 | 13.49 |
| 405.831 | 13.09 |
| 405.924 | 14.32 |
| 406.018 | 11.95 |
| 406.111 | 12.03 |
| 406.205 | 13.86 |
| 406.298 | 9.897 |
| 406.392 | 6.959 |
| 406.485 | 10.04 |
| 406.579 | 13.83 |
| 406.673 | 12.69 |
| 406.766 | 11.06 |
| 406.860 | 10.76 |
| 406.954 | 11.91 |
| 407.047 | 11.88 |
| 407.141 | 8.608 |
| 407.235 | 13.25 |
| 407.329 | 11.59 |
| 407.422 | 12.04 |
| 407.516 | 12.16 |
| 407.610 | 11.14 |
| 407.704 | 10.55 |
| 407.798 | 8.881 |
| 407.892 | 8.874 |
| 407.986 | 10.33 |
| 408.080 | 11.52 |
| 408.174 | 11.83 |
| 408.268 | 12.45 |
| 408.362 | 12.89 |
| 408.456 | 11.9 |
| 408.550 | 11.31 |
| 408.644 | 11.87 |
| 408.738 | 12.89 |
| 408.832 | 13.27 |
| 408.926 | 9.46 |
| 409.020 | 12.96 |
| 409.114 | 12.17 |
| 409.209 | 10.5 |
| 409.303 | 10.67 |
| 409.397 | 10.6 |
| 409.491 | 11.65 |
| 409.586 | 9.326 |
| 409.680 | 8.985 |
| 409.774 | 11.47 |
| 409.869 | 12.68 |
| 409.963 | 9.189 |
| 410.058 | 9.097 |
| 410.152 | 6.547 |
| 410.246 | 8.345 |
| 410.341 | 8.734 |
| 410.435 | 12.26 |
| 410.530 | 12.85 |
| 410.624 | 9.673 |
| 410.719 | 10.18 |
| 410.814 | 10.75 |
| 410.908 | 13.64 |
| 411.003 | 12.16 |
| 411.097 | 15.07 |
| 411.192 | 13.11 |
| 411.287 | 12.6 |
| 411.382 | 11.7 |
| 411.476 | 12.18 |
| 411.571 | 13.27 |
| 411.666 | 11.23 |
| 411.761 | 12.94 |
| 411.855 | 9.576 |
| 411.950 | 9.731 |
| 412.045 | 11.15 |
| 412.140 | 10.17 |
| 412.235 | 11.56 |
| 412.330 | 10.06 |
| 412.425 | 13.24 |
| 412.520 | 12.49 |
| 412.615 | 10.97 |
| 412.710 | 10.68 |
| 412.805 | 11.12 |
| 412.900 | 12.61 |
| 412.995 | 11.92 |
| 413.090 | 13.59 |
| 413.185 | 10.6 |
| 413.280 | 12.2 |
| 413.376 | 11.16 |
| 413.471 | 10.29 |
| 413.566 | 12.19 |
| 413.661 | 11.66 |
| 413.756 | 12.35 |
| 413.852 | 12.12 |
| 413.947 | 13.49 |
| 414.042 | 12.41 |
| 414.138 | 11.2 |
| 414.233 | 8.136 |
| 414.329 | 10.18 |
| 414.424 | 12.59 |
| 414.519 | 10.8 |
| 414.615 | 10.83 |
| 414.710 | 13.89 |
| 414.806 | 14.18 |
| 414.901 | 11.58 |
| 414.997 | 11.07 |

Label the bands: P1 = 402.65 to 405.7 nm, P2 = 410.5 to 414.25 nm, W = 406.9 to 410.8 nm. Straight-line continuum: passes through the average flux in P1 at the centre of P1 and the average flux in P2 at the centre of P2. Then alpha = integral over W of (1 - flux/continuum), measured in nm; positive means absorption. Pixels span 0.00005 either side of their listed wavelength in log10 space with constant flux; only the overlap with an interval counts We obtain 0.20 nm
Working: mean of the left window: 11.3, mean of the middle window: 10.9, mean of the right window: 11.7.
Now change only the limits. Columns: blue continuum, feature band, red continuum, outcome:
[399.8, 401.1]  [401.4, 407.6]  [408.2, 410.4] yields -0.44 nm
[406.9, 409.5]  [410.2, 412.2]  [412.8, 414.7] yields 0.01 nm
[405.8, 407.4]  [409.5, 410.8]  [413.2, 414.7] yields 0.17 nm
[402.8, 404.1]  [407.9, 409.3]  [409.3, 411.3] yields -0.09 nm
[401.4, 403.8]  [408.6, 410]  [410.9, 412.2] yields 0.09 nm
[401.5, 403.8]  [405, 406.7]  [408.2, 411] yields -0.09 nm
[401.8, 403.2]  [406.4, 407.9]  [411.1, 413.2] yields 0.09 nm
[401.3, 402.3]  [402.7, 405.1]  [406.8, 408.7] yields 0.17 nm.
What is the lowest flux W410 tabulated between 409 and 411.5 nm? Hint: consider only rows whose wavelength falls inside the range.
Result 6.547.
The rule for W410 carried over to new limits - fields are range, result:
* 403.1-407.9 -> 6.959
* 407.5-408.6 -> 8.874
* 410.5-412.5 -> 9.576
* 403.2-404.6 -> 9.225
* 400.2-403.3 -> 9.379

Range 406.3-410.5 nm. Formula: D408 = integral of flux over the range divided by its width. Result 10.9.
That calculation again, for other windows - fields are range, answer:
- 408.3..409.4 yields 11.8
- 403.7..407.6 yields 11.7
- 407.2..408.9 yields 11.6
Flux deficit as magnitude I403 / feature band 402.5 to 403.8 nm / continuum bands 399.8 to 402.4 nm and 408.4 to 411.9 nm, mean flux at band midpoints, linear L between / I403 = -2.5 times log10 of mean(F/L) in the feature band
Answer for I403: 0.04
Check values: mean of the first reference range 11.7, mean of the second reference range 11.3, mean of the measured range 11.2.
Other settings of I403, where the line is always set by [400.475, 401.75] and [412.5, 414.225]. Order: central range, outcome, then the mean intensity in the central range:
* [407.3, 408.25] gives 0.082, 10.9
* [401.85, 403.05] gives -0.044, 12.3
